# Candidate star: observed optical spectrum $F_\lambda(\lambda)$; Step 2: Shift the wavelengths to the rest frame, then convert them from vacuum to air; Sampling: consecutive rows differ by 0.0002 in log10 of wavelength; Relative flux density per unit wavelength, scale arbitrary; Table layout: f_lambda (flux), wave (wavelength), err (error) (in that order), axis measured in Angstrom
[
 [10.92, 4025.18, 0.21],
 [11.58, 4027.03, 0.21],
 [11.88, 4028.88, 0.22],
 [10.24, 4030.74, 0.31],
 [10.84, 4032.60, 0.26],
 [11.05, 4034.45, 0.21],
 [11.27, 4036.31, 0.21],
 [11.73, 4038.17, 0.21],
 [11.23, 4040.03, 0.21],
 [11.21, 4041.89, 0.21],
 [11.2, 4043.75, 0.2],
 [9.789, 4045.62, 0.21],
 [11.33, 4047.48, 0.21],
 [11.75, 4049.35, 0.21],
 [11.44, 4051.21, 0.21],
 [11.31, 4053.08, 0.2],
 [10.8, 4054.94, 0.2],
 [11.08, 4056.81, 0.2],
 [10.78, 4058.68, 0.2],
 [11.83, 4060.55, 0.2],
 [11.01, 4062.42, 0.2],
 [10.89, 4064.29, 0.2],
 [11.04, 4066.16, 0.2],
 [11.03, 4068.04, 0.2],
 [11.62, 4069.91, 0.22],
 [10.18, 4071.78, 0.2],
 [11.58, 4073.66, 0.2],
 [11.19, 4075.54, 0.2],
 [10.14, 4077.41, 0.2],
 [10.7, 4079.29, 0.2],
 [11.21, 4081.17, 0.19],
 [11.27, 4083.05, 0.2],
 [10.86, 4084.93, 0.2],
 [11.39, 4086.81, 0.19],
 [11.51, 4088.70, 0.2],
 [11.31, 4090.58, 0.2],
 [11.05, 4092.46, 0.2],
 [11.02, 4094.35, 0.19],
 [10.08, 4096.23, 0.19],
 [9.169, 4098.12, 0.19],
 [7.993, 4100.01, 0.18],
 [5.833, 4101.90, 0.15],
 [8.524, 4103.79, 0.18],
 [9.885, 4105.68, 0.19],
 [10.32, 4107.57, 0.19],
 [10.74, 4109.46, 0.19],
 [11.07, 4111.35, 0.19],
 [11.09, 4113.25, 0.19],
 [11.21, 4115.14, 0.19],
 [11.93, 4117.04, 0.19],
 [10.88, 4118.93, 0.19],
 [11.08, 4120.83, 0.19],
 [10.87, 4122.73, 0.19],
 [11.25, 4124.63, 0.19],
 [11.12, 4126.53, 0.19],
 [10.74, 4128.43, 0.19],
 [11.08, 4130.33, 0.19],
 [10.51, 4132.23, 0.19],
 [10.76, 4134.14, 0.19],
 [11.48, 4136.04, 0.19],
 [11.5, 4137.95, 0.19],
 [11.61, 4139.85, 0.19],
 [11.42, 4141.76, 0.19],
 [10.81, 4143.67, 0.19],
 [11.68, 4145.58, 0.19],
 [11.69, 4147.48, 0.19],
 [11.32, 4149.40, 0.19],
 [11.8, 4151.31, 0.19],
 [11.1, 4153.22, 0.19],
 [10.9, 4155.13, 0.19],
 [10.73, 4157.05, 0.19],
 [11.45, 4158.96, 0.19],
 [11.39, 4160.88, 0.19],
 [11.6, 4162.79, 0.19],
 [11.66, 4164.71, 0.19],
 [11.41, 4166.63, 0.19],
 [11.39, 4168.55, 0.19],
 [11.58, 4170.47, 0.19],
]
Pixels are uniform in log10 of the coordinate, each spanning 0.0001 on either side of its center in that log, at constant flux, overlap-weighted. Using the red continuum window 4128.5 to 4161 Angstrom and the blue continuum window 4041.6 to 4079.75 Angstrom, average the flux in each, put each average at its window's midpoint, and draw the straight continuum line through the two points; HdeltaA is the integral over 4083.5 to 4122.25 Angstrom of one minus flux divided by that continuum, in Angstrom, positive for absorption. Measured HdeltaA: 2.7 Angstrom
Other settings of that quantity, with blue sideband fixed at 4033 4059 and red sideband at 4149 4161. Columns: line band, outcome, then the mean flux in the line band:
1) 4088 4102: 1.5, 9.95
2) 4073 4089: 0.1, 11.1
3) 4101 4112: 1.8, 9.37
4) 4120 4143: 0.2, 11.1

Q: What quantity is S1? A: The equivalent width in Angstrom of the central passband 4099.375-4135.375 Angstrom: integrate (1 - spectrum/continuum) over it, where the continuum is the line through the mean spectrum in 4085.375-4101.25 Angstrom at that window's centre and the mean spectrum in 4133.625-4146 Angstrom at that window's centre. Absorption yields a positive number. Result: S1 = 1.6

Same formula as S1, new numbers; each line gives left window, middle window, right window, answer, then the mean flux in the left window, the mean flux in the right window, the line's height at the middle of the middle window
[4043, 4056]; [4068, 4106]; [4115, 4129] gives 2.6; 11.1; 11.1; 11.1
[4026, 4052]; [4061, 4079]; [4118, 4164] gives 0.3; 11.2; 11.2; 11.2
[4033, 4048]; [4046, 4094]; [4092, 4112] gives -3.6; 11.1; 9.55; 10.4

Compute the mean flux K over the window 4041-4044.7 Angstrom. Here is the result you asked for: 11.2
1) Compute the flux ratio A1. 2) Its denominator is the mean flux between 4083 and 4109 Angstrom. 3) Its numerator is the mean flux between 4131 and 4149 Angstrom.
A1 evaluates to 1.13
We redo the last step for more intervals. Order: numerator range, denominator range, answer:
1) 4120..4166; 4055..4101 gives 1.04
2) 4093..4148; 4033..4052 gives 0.95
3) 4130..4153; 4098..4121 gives 1.13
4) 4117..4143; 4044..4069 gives 1.00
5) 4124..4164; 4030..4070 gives 1.01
